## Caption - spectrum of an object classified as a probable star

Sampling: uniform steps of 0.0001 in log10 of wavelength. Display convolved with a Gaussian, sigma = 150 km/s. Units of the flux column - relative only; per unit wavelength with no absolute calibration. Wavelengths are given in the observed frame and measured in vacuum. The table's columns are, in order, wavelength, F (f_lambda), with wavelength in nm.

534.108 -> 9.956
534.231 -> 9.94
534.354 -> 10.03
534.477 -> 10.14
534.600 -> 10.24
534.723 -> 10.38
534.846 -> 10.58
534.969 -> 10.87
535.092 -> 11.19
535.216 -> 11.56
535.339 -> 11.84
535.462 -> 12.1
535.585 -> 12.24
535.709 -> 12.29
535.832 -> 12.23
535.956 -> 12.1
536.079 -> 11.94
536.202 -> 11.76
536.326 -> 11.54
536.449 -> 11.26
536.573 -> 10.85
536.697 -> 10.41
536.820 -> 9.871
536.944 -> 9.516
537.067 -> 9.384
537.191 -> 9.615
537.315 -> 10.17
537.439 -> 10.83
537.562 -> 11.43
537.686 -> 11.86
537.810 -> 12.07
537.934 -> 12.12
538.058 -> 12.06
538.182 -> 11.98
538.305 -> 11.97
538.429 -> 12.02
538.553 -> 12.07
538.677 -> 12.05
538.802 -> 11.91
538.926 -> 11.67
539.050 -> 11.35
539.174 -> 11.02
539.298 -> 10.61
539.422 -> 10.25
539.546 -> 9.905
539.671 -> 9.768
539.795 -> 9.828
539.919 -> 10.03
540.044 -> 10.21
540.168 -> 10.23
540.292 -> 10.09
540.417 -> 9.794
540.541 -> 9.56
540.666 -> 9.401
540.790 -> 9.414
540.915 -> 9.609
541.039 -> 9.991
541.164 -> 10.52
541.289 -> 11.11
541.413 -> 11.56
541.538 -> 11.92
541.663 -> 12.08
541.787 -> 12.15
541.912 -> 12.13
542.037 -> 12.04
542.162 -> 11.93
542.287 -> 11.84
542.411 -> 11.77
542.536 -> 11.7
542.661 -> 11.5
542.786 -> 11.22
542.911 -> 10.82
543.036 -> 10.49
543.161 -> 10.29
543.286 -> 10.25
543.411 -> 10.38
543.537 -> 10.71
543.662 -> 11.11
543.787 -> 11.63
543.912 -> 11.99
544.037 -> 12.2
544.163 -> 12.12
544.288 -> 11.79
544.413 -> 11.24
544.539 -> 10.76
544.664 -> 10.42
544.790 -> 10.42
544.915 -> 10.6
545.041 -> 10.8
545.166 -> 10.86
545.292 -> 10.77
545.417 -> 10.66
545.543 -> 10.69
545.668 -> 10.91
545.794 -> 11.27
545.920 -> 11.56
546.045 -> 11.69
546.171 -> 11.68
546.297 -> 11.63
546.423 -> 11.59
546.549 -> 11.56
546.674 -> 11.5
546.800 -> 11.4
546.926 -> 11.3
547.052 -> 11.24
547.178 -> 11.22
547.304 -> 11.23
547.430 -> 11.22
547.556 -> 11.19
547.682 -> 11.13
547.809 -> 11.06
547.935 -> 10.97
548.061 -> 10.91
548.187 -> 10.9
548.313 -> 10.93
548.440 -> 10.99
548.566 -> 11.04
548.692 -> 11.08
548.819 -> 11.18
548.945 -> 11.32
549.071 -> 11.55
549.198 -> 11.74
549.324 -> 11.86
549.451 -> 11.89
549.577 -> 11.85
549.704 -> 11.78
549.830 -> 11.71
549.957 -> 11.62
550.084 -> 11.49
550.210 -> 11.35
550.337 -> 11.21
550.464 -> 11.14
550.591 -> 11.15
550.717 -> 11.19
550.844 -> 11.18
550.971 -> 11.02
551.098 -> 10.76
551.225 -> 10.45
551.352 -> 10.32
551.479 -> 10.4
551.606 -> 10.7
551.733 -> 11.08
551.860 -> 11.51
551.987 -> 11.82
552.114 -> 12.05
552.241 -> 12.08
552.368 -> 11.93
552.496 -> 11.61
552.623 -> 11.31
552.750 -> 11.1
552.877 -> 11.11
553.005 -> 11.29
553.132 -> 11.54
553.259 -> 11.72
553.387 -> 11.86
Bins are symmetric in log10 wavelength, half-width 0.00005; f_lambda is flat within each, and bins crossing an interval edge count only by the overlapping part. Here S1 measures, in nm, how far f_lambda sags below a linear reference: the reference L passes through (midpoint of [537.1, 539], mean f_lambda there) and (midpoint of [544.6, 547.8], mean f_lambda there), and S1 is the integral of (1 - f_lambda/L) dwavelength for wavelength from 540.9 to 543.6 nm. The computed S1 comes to 0.03 nm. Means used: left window 11.5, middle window 11.2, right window 11.1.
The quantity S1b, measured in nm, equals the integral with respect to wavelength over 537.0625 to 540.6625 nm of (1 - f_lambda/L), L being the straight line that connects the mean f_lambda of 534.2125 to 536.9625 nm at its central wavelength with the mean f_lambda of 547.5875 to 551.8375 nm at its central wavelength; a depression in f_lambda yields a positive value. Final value 0.08 nm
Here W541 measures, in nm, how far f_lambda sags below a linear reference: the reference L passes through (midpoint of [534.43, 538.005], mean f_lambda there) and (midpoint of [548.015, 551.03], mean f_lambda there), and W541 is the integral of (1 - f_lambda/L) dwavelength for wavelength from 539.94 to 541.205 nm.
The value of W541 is 0.15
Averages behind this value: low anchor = 11.1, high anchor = 11.3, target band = 9.87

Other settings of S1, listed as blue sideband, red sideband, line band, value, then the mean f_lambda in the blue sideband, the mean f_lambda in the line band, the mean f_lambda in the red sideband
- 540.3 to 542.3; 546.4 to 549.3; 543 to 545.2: 0.01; 10.9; 11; 11.2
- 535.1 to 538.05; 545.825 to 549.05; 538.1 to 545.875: 0.19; 11.3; 11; 11.3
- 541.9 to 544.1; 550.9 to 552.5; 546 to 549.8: -0.04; 11.3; 11.4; 11.2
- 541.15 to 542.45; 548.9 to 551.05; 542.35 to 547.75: 0.22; 11.8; 11.2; 11.5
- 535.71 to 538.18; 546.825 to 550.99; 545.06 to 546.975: 0.00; 11.2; 11.3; 11.3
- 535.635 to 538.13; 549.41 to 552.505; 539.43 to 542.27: 0.15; 11.2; 10.6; 11.3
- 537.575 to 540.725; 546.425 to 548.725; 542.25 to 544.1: -0.02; 11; 11.2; 11.2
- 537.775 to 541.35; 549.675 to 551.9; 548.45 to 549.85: -0.06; 10.8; 11.5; 11.1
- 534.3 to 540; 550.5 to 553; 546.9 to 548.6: 0.01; 11.1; 11.1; 11.2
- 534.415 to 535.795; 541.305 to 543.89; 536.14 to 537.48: 0.10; 11.2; 10.5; 11.4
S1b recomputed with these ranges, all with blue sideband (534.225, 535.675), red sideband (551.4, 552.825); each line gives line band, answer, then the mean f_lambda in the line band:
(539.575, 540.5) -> 0.09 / 9.98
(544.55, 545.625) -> 0.06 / 10.7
